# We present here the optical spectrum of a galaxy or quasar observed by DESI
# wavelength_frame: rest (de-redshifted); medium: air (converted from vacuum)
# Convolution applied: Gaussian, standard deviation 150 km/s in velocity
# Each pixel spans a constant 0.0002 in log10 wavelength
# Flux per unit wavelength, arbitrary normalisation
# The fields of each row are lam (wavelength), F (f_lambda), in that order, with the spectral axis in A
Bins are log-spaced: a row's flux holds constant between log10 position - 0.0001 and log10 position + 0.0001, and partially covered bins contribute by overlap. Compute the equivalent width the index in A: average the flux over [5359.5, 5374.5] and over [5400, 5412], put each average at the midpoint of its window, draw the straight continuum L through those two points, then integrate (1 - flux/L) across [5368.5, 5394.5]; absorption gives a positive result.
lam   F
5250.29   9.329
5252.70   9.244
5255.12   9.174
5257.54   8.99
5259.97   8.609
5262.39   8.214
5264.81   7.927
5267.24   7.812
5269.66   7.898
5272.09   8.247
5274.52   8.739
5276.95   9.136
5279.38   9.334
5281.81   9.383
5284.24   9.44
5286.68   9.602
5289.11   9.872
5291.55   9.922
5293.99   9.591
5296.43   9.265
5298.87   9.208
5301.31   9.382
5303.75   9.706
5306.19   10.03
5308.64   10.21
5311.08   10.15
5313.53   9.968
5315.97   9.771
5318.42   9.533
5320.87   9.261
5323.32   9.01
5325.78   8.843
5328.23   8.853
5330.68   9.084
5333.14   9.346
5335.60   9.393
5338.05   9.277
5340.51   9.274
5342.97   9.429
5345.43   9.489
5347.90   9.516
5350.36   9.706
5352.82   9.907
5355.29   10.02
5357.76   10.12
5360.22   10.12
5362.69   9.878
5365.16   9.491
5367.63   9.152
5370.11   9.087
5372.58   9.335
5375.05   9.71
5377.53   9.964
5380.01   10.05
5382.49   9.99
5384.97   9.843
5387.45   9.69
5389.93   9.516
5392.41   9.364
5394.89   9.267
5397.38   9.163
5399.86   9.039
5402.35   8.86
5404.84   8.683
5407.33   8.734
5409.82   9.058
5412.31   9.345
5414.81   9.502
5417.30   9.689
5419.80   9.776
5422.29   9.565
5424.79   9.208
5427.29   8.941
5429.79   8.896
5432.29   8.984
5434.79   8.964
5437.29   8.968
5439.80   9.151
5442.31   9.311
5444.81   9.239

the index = -1.0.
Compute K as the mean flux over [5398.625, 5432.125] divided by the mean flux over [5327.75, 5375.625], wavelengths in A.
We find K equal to 0.96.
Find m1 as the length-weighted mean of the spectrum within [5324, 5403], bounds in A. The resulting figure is 9.49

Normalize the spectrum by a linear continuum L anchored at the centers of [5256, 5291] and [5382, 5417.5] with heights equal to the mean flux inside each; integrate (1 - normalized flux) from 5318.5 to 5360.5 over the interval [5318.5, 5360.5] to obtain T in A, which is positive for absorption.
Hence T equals -1.7 A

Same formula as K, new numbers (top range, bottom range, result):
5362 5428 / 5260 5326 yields 1.02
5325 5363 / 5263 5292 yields 1.07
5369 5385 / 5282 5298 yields 1.01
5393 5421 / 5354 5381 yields 0.95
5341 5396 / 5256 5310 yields 1.06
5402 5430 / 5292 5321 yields 0.95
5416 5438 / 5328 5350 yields 0.99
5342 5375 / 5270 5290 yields 1.05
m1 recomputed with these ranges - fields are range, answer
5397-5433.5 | 9.16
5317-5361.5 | 9.46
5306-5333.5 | 9.49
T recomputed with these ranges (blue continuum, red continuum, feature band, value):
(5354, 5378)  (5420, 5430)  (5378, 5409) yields 0.4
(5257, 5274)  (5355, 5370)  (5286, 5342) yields -3.3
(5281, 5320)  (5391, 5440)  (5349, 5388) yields -1.6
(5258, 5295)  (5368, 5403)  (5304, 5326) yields -1.4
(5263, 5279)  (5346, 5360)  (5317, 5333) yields 0.4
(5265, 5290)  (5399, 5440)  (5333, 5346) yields -0.5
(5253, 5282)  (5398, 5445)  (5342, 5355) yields -1.1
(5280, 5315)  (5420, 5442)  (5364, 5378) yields -0.1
